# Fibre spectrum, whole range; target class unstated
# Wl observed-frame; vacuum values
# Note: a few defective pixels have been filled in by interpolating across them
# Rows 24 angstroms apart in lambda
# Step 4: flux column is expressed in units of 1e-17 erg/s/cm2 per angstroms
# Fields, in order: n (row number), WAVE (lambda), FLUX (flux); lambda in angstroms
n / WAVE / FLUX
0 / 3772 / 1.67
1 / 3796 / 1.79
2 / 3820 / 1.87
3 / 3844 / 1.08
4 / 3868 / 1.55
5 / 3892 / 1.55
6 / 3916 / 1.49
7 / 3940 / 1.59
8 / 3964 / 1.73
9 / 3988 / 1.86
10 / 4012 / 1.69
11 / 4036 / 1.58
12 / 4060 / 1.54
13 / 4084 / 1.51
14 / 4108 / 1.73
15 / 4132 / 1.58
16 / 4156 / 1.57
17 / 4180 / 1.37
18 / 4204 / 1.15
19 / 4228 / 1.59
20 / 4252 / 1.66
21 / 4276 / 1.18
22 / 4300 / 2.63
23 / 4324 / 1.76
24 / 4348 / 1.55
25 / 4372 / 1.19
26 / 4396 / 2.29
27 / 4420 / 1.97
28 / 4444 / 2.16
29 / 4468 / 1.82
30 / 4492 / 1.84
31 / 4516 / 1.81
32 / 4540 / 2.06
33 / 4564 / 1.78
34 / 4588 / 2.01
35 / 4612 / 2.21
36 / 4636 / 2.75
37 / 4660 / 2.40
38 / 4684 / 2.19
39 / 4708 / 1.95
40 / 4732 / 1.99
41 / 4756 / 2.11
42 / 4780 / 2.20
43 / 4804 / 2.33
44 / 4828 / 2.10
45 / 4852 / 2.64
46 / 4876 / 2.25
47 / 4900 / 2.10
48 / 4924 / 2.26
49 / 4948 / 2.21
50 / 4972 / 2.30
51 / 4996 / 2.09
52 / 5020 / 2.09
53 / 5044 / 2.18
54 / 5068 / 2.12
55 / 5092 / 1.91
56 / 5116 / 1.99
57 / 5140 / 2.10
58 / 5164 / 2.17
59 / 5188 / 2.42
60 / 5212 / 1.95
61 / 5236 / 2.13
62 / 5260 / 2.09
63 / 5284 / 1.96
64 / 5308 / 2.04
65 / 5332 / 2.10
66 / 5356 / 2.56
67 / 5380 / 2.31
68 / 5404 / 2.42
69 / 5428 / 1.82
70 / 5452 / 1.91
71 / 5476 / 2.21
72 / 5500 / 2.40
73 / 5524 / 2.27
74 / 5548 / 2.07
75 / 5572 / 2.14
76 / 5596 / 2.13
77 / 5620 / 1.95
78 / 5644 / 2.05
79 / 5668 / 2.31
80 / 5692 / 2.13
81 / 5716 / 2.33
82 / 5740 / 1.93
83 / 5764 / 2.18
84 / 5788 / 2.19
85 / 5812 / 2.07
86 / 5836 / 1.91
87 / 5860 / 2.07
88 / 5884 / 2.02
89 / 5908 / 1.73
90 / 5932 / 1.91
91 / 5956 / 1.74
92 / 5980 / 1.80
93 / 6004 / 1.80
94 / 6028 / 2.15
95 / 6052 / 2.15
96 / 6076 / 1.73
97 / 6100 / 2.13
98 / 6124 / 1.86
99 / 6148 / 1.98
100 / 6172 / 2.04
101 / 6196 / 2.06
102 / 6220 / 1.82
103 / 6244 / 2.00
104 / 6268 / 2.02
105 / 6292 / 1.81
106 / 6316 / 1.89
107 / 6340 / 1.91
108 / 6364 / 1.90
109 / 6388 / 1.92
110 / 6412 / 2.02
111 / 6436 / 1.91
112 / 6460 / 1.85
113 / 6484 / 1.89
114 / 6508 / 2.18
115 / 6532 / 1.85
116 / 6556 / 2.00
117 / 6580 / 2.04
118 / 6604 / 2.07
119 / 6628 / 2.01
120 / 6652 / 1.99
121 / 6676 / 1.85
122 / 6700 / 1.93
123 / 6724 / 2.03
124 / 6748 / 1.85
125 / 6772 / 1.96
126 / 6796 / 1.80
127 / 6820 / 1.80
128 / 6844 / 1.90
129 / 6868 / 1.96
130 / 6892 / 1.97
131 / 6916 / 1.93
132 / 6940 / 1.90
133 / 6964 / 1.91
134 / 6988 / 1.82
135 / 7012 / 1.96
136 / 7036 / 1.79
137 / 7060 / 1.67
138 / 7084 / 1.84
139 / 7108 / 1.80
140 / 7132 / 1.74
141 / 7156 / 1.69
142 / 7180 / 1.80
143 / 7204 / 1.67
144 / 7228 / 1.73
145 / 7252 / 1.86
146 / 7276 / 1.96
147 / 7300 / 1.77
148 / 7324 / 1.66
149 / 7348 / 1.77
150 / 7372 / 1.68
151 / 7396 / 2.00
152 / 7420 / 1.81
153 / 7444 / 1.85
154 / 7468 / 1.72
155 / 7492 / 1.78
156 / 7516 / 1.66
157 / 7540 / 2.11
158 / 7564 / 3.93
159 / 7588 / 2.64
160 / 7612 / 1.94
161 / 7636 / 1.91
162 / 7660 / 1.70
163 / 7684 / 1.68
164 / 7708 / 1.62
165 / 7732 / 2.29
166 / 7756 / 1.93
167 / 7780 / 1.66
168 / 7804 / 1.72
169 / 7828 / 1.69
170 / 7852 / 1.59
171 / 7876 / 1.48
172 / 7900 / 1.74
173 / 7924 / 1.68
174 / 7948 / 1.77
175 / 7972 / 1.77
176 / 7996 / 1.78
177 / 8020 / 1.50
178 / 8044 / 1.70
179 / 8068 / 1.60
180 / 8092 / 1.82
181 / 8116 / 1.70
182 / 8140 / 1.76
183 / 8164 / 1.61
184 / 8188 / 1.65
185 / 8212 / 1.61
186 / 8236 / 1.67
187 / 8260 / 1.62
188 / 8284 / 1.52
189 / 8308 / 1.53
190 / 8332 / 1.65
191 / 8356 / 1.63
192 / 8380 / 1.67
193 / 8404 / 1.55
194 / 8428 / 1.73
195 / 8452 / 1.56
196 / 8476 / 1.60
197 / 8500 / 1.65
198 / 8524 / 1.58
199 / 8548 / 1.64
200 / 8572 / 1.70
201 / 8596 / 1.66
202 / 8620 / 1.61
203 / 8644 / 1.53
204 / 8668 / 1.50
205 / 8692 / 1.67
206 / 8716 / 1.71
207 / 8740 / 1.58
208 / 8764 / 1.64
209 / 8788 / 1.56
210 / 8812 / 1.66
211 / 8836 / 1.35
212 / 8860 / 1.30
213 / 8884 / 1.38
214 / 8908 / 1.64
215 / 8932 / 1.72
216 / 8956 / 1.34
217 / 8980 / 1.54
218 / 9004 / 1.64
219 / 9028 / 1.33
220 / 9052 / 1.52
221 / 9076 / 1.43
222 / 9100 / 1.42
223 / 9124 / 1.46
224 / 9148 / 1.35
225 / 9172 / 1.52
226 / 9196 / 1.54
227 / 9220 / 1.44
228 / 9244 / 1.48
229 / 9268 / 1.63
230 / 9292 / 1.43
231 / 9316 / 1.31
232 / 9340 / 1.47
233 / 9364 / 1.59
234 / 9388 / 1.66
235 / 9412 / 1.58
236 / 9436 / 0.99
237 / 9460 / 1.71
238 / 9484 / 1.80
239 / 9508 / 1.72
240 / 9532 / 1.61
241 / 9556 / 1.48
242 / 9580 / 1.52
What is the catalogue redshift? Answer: 0.15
